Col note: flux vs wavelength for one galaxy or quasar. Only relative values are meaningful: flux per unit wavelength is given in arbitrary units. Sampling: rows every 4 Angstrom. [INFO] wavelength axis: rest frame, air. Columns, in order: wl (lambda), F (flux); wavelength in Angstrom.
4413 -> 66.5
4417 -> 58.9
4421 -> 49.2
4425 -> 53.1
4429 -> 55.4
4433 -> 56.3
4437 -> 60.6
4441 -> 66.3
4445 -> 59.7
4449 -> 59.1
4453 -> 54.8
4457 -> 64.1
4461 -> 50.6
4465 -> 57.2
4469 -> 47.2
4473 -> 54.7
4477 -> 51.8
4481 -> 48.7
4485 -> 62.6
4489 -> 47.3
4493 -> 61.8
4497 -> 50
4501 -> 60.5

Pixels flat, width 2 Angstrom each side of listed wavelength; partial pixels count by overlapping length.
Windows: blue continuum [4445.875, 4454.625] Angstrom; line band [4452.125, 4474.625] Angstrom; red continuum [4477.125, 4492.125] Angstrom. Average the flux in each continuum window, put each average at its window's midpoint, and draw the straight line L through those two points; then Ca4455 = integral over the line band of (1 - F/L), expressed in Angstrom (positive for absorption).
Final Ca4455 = 0.46 Angstrom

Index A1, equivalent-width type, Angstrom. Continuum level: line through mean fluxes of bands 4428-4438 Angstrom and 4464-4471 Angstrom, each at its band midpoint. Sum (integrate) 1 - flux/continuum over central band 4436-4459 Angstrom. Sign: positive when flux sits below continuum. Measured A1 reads -2.5 Angstrom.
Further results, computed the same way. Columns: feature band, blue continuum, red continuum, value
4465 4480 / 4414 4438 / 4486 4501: 0.9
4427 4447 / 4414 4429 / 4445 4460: -1.0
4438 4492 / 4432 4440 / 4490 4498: 1.7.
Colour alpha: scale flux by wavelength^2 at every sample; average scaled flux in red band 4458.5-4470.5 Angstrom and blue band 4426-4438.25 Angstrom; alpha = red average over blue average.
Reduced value 0.93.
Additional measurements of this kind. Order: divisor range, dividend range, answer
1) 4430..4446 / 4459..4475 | 0.88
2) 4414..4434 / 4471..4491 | 0.99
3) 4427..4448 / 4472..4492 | 0.91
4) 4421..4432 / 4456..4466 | 1.07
